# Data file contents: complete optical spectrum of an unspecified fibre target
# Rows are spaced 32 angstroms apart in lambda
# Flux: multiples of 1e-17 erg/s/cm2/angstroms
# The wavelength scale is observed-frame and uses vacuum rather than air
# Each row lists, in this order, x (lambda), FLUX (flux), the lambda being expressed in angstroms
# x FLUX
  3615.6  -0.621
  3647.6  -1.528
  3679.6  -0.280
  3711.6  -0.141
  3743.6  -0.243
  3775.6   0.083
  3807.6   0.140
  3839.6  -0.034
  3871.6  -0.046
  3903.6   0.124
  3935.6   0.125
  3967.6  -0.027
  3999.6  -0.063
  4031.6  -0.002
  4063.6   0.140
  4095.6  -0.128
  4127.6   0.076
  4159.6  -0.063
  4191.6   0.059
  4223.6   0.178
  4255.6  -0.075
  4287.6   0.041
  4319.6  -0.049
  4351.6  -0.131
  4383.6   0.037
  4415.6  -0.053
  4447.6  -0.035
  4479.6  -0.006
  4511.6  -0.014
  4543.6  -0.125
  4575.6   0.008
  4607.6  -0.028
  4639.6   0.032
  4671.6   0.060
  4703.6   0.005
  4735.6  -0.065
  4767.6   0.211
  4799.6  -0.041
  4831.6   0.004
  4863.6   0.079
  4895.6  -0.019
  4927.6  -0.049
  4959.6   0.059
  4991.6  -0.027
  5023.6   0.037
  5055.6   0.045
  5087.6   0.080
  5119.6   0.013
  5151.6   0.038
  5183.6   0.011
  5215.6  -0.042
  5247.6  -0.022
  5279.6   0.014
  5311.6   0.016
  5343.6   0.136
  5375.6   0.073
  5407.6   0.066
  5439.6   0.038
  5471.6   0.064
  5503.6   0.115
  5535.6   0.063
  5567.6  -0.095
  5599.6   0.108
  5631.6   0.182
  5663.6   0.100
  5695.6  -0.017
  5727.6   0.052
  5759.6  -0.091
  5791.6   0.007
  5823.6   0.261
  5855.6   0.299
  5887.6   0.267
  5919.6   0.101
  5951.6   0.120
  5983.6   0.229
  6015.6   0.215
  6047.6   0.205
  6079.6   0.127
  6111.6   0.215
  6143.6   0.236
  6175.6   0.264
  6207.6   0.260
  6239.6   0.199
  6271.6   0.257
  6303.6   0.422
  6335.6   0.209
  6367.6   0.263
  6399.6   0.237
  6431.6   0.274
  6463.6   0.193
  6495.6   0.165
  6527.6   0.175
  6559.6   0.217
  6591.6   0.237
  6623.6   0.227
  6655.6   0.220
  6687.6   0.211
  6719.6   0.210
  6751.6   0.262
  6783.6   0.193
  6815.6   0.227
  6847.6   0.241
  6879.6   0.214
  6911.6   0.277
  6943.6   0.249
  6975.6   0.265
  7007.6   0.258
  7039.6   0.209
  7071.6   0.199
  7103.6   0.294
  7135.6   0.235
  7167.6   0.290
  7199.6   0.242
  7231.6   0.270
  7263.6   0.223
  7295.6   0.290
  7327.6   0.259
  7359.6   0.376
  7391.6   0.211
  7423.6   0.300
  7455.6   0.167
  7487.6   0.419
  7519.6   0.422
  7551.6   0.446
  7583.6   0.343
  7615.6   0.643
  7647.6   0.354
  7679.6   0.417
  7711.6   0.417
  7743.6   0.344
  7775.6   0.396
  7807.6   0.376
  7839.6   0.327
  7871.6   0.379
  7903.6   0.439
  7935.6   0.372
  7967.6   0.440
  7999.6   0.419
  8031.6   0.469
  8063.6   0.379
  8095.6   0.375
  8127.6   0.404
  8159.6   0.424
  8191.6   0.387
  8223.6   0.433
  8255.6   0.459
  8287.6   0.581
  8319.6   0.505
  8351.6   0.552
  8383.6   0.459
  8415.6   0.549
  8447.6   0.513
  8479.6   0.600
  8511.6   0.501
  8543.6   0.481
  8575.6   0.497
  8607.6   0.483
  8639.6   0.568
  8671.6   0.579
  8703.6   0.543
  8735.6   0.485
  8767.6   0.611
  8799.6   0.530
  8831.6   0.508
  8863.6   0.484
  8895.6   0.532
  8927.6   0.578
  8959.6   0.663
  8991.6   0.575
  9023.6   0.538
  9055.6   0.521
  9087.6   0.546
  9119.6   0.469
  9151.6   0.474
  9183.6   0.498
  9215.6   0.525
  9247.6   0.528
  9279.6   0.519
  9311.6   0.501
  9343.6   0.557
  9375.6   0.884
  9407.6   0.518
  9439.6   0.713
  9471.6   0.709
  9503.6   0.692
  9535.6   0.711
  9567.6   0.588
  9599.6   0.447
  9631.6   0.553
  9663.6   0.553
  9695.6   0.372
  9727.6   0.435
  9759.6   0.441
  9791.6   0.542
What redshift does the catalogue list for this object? 0.879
